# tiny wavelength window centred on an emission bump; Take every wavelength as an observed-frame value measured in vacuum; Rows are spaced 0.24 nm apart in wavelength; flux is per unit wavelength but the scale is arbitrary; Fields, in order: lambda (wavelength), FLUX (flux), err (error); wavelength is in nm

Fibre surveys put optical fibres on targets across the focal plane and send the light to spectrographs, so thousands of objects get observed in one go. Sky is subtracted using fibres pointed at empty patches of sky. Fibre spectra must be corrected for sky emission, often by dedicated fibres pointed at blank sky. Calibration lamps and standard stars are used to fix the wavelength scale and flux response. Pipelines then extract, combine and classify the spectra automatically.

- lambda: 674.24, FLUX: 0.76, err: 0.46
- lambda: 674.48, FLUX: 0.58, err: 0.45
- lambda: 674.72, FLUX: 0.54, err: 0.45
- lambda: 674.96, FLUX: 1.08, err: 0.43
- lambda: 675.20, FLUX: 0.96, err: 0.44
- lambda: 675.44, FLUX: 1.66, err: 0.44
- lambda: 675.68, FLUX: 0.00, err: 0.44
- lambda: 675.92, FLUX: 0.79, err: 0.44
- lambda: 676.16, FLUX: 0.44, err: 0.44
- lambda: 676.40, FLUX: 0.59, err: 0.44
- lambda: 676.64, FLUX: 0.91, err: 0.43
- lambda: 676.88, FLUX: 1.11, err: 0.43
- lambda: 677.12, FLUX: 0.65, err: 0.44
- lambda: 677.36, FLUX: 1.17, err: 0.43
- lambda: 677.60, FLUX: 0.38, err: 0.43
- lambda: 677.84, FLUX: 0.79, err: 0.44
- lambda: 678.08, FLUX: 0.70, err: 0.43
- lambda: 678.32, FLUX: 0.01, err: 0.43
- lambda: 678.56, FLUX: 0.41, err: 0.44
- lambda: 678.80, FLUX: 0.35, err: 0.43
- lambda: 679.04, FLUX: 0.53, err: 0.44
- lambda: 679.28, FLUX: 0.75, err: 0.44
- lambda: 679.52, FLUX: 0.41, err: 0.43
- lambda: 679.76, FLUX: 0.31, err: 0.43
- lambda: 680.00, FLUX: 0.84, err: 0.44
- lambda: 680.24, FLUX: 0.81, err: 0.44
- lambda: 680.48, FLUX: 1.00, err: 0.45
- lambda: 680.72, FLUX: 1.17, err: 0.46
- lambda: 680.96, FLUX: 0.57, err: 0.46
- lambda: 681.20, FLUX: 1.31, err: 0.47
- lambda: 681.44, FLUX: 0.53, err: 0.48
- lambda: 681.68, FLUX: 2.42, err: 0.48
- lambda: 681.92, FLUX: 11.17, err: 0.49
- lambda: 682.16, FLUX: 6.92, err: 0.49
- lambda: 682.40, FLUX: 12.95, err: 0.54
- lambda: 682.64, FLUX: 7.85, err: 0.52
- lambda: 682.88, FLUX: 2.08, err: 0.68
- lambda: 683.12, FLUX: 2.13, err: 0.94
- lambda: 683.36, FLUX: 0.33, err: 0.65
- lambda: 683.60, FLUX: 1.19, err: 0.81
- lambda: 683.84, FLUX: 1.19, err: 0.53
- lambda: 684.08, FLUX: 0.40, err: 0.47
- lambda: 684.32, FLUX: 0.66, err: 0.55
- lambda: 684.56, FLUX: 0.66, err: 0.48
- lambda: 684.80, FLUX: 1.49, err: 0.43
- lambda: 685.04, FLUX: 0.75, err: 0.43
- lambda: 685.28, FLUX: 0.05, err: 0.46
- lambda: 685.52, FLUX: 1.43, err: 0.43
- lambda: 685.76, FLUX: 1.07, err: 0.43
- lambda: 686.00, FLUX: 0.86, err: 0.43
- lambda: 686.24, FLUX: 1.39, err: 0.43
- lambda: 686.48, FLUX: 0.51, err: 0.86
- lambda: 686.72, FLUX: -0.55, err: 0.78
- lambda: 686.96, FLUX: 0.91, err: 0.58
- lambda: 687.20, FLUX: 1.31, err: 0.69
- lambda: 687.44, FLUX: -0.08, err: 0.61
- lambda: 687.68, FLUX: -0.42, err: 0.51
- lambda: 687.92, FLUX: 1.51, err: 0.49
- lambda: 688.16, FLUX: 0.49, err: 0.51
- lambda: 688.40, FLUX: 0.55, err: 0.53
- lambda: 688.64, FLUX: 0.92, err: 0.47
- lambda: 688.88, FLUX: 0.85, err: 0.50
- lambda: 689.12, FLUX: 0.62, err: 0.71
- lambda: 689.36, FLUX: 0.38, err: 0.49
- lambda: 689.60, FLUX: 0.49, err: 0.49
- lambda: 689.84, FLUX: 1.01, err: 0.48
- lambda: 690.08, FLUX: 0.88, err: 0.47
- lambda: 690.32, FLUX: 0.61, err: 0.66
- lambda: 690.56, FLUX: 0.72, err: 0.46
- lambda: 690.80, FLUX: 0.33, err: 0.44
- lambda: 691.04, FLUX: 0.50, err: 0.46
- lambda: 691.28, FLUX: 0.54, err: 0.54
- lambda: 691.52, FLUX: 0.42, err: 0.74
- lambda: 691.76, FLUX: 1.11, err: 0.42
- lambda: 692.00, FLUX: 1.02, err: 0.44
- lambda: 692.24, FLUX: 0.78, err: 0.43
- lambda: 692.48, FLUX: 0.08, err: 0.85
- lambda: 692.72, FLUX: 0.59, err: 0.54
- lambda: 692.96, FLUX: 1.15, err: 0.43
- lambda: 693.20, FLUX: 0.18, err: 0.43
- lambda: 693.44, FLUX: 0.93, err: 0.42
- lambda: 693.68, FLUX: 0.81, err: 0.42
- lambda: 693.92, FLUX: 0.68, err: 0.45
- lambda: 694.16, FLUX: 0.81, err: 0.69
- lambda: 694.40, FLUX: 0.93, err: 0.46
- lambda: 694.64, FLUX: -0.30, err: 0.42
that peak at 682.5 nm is [O II] 3727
